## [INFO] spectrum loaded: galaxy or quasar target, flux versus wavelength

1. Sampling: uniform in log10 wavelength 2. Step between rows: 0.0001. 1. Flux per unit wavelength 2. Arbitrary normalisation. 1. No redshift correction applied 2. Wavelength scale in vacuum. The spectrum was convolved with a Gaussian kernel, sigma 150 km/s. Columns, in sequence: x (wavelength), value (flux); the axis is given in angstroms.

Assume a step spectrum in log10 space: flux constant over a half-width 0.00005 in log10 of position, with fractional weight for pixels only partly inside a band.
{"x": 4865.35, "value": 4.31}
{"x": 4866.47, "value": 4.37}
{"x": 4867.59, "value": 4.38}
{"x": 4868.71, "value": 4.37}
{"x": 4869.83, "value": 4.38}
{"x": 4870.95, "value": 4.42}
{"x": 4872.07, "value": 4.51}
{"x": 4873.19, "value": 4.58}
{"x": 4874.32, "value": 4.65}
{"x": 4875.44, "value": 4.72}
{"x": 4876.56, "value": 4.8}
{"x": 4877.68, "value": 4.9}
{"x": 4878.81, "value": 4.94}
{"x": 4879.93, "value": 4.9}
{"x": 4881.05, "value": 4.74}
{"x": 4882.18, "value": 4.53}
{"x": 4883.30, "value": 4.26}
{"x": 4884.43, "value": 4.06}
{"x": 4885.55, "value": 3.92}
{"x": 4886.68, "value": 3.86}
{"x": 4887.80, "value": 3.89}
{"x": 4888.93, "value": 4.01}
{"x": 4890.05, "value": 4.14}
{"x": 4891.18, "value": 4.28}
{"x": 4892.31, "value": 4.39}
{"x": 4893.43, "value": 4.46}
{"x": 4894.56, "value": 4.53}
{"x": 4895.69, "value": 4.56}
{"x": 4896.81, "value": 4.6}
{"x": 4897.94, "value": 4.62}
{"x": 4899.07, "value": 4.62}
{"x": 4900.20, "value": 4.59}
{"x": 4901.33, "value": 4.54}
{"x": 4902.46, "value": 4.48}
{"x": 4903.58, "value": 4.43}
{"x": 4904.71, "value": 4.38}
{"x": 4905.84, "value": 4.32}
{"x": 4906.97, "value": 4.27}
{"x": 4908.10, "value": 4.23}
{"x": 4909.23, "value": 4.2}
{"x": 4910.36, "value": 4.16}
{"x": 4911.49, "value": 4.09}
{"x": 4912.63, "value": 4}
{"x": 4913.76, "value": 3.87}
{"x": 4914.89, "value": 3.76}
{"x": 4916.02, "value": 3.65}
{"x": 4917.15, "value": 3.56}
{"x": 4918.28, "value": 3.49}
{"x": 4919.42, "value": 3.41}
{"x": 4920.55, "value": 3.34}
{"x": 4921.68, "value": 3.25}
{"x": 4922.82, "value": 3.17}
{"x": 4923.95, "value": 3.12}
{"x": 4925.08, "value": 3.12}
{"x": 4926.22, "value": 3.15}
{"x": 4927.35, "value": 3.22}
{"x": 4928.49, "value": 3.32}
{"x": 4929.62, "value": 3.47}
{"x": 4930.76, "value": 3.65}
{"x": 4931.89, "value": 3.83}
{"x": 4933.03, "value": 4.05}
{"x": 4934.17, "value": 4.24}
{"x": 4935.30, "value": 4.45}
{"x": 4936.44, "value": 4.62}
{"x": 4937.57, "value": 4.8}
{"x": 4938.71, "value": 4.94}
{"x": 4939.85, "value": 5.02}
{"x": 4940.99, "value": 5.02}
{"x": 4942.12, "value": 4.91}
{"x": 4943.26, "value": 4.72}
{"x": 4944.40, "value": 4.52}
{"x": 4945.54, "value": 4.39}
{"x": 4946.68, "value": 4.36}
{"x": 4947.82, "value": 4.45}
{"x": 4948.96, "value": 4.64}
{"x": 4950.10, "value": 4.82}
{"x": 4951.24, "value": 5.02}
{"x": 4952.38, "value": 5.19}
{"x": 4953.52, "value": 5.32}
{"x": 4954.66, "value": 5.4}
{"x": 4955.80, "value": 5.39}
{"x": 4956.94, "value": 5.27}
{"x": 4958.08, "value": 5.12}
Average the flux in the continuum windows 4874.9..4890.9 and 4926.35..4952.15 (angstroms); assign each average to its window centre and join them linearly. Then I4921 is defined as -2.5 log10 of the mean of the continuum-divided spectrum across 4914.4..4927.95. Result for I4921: 0.29 mag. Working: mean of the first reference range 4.4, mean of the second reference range 4.37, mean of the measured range 3.35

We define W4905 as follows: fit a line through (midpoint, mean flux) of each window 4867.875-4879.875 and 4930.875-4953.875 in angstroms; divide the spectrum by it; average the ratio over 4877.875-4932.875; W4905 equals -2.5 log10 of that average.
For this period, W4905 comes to 0.15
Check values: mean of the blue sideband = 4.63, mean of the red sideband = 4.64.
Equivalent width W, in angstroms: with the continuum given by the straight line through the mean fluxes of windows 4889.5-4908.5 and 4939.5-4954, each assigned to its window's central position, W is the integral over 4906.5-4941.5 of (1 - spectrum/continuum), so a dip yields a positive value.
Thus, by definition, 5.6 angstroms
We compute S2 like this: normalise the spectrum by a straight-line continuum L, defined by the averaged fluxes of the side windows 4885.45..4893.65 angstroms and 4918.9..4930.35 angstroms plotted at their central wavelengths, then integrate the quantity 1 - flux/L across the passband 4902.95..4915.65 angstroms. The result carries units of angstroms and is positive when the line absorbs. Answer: -1.8 angstroms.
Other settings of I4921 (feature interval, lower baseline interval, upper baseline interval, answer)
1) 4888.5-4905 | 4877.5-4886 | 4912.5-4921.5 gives -0.08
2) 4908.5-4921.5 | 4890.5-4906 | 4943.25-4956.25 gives 0.22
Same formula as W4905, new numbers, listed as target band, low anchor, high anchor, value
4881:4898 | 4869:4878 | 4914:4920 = -0.013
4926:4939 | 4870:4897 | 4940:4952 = 0.168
